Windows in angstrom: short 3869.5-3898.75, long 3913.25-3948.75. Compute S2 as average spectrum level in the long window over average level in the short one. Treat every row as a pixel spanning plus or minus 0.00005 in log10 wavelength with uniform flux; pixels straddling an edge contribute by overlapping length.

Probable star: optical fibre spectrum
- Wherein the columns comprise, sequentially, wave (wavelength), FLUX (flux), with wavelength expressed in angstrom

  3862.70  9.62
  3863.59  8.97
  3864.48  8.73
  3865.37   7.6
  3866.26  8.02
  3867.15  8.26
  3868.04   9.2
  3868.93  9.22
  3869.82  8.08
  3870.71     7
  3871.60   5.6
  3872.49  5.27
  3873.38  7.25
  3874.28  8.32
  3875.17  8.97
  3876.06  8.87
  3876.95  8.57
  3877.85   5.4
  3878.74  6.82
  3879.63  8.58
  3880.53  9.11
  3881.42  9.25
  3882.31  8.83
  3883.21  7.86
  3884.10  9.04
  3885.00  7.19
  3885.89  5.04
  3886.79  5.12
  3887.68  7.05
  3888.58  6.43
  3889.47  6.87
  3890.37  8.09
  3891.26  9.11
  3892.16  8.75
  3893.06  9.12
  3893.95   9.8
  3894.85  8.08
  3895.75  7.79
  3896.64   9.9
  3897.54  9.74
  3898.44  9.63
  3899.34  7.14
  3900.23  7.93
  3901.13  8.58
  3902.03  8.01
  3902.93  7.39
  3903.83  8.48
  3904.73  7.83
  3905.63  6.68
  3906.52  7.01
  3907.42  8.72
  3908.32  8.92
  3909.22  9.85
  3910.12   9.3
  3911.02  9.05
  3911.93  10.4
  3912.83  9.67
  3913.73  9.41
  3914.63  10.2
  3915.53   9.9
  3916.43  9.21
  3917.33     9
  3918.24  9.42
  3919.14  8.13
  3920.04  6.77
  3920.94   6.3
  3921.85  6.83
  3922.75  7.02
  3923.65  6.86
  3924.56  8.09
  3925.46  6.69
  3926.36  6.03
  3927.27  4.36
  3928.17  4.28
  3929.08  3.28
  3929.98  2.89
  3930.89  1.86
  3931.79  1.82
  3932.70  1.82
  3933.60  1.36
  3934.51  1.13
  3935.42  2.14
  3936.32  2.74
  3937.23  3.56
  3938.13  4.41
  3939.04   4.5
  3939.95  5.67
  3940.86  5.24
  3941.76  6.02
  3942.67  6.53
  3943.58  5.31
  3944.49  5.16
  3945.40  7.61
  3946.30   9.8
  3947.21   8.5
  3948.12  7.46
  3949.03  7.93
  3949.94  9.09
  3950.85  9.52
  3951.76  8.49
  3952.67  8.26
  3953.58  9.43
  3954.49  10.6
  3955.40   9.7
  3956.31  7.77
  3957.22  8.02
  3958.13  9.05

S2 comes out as 0.74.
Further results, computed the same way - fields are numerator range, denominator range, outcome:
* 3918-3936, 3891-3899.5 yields 0.53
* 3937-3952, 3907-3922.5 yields 0.77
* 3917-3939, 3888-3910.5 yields 0.58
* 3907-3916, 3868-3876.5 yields 1.24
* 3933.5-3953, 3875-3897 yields 0.75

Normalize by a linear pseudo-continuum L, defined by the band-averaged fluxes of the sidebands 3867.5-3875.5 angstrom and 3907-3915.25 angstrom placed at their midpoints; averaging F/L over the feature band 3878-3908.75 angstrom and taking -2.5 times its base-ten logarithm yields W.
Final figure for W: 0.082 mag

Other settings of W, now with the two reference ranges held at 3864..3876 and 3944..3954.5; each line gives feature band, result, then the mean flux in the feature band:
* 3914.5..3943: 0.46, 5.38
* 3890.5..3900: -0.11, 8.86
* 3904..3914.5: -0.09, 8.84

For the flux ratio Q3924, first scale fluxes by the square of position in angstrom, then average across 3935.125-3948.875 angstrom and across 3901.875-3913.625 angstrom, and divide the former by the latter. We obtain 0.68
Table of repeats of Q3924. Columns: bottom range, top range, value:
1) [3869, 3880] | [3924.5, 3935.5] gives 0.47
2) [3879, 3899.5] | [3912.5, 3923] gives 1.06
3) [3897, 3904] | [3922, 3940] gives 0.49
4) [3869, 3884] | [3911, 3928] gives 1.04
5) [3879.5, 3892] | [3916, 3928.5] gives 0.94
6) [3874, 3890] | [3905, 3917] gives 1.21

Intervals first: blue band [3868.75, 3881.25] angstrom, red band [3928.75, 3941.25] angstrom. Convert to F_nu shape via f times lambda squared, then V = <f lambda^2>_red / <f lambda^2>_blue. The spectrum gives 0.41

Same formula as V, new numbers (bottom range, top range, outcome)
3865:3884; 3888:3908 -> 1.05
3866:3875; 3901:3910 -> 1.09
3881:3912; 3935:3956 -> 0.86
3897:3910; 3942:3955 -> 1.00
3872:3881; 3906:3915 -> 1.22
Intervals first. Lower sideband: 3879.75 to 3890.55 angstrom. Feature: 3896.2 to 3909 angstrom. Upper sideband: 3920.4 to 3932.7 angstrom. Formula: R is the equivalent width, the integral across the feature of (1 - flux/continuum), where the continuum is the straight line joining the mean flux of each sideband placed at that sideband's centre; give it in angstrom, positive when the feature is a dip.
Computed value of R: -3.7 angstrom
